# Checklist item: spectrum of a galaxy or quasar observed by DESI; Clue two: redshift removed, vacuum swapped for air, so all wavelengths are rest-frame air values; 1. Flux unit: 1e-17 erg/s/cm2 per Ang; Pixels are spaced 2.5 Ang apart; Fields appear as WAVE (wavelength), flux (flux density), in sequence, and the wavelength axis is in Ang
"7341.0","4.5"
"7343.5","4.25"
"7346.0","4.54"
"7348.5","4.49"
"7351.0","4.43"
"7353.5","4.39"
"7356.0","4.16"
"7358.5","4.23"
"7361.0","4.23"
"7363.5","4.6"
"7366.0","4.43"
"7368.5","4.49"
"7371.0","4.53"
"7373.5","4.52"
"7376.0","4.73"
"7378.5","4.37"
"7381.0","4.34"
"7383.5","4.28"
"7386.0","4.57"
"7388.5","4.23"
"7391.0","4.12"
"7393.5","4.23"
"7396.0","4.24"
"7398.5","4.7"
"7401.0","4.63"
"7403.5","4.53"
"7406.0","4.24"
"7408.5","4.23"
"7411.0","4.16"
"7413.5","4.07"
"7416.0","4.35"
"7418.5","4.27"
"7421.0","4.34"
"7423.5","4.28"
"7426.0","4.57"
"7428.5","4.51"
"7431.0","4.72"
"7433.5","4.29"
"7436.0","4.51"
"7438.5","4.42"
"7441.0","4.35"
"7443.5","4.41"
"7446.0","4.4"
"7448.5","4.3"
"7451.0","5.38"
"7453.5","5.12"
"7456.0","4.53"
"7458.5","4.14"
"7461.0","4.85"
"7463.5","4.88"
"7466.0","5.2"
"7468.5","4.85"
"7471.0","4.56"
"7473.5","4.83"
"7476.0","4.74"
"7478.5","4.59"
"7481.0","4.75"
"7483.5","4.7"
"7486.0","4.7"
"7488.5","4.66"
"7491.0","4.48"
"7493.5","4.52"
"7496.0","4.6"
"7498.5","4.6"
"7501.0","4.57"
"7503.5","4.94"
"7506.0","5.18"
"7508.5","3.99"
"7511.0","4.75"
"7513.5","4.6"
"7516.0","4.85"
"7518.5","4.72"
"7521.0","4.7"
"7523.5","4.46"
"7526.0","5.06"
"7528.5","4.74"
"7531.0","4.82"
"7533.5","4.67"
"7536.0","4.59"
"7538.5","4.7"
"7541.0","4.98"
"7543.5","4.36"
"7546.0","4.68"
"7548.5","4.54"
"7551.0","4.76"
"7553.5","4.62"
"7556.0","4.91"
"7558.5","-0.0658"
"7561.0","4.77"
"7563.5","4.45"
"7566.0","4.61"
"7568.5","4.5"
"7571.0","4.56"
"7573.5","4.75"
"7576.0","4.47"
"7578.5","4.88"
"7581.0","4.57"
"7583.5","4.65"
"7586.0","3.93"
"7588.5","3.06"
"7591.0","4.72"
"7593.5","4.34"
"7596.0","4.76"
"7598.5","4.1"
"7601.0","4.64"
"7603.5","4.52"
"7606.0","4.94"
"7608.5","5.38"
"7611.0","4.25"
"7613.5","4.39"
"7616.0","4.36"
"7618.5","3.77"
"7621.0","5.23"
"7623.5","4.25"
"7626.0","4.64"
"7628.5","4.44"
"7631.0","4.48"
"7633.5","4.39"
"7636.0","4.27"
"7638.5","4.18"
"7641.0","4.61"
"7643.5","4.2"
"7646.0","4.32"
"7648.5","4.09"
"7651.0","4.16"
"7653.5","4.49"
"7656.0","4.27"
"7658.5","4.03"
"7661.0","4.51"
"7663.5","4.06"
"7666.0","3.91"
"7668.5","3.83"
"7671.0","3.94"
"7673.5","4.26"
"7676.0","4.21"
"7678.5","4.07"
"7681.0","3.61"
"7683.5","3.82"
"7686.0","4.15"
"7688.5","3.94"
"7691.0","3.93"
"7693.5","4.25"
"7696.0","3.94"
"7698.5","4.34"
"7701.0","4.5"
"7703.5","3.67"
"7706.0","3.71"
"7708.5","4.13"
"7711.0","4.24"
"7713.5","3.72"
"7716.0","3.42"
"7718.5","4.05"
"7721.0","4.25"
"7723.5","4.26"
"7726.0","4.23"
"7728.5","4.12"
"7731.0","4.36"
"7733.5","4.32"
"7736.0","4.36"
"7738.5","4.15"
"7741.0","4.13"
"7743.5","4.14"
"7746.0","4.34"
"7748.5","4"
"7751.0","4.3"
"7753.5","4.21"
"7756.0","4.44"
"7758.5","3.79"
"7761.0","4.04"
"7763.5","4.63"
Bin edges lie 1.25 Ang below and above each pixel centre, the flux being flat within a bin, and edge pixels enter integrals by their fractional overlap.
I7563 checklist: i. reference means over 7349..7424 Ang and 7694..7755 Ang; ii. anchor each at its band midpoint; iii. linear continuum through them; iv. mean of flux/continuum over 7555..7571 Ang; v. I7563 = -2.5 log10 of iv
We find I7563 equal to 0.09 mag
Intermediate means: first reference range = 4.37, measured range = 3.9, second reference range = 4.12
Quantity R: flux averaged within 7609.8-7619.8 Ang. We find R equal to 4.2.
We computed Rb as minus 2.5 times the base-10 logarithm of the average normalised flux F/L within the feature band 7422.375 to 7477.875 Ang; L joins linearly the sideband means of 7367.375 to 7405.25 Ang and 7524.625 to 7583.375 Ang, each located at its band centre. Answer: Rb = -0.04 mag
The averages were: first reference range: 4.43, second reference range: 4.48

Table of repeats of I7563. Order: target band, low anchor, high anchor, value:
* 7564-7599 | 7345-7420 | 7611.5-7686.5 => -0.04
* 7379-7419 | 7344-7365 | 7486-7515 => 0.03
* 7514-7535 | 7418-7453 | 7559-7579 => -0.07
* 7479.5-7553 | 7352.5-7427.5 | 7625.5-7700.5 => -0.10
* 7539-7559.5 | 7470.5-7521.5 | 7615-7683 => 0.09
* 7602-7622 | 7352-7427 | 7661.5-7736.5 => -0.11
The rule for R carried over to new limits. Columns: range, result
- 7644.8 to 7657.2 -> 4.27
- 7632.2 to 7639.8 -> 4.28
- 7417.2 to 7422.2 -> 4.31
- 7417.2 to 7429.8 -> 4.4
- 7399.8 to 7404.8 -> 4.58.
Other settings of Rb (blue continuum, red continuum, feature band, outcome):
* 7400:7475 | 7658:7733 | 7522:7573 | -0.03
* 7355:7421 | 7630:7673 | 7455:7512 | -0.09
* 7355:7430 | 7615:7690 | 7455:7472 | -0.09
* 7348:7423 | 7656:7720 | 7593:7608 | -0.12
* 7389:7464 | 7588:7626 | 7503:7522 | -0.06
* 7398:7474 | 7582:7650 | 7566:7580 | -0.05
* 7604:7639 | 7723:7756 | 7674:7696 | 0.09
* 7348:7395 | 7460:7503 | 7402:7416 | 0.06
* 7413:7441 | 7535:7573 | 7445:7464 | -0.07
